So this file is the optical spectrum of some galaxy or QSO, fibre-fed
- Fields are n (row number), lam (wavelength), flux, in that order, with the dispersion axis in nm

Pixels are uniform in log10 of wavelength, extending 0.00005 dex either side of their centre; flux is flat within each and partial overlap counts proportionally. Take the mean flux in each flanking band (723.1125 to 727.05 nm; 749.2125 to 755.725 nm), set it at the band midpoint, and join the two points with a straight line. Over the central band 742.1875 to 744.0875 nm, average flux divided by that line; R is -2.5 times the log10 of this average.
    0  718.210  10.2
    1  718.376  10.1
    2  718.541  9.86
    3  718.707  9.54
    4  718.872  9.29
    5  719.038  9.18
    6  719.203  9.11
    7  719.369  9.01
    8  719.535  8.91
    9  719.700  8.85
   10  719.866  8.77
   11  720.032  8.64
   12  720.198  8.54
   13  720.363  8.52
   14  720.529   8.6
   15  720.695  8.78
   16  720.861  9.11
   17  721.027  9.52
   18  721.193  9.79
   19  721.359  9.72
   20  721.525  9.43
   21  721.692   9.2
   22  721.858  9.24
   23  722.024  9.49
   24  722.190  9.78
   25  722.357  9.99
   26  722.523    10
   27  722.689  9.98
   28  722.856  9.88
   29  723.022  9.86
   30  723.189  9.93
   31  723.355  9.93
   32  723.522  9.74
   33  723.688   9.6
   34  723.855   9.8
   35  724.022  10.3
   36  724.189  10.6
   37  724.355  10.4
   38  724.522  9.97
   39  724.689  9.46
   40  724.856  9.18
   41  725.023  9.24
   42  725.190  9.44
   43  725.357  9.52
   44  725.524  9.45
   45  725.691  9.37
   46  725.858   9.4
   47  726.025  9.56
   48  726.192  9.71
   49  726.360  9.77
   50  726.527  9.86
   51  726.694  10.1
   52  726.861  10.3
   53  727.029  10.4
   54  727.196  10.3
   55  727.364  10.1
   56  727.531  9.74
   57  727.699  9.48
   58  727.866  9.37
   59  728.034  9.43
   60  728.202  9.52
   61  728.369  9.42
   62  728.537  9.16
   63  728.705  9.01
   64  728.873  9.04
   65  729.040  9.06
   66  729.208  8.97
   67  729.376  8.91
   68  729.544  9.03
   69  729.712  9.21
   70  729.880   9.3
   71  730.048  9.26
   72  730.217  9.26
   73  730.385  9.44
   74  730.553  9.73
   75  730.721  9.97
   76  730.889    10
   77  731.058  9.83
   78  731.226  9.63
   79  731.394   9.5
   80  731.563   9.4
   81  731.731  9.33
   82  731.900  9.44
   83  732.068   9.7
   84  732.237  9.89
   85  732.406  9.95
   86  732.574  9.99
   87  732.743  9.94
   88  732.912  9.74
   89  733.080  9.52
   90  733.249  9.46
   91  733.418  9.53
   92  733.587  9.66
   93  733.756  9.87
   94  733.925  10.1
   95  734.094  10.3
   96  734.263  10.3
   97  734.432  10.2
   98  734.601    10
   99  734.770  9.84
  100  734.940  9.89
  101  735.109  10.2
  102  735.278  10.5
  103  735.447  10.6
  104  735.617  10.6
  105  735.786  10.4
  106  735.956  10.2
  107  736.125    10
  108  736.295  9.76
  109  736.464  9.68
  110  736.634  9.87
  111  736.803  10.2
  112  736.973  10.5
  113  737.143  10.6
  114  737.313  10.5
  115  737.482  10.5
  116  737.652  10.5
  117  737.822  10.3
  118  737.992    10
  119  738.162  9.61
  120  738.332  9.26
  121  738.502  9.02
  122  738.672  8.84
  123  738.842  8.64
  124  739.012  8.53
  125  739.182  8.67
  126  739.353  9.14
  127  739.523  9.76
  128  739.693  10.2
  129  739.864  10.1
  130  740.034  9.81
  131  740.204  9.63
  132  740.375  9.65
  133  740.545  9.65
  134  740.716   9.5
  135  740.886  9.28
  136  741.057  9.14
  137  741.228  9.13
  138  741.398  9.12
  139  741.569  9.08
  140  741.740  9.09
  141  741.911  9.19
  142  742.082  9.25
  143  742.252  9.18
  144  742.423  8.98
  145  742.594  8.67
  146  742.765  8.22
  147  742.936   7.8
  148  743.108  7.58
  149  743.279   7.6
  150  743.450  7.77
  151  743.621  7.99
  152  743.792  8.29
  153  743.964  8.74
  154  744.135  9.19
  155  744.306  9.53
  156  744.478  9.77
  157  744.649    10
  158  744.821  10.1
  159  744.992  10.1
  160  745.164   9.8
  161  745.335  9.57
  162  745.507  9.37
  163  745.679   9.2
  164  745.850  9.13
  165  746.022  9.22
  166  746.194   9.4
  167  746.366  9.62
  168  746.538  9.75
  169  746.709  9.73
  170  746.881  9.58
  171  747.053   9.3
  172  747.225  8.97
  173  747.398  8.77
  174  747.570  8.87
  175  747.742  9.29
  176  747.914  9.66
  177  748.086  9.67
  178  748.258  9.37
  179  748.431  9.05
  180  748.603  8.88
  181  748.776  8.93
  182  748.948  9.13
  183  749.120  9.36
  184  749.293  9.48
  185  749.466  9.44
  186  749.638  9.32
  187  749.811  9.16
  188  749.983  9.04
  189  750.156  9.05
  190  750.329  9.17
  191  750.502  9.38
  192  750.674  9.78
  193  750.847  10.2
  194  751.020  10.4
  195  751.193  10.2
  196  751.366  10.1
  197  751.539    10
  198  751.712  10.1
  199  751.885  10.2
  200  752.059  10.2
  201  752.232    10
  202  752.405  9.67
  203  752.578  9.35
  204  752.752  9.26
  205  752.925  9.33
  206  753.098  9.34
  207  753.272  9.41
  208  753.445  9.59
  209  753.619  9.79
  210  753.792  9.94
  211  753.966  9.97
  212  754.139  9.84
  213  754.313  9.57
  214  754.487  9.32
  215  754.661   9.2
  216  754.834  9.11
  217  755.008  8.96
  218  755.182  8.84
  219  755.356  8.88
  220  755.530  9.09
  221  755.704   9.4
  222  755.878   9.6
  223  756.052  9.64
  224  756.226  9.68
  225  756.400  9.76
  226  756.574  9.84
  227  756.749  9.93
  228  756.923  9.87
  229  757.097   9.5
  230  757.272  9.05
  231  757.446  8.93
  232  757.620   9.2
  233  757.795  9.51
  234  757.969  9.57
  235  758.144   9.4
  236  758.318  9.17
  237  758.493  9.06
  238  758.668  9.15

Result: 0.17 mag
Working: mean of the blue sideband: 9.78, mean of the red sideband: 9.56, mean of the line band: 8.26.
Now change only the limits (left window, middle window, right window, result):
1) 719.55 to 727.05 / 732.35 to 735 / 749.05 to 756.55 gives -0.04 mag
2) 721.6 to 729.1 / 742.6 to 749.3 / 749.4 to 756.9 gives 0.06 mag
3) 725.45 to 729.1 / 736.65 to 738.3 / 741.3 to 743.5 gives -0.15 mag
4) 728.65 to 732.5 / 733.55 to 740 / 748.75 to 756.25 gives -0.05 mag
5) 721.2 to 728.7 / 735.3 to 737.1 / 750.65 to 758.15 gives -0.06 mag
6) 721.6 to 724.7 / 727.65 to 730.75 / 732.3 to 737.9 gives 0.08 mag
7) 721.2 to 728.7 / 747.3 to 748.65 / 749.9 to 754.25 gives 0.06 mag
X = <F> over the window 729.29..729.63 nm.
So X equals 8.97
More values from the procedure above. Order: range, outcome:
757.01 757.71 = 9.17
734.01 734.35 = 10.3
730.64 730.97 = 9.99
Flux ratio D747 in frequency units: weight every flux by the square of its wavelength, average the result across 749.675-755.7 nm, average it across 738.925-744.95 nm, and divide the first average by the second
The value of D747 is 1.09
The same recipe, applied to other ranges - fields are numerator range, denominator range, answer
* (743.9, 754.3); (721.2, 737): 1.03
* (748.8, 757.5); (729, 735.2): 1.05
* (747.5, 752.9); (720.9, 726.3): 1.06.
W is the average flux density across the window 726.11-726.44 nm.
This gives 9.72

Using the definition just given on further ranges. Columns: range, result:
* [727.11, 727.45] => 10.2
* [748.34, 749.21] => 9.07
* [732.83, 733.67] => 9.59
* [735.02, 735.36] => 10.4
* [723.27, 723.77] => 9.77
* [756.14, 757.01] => 9.82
